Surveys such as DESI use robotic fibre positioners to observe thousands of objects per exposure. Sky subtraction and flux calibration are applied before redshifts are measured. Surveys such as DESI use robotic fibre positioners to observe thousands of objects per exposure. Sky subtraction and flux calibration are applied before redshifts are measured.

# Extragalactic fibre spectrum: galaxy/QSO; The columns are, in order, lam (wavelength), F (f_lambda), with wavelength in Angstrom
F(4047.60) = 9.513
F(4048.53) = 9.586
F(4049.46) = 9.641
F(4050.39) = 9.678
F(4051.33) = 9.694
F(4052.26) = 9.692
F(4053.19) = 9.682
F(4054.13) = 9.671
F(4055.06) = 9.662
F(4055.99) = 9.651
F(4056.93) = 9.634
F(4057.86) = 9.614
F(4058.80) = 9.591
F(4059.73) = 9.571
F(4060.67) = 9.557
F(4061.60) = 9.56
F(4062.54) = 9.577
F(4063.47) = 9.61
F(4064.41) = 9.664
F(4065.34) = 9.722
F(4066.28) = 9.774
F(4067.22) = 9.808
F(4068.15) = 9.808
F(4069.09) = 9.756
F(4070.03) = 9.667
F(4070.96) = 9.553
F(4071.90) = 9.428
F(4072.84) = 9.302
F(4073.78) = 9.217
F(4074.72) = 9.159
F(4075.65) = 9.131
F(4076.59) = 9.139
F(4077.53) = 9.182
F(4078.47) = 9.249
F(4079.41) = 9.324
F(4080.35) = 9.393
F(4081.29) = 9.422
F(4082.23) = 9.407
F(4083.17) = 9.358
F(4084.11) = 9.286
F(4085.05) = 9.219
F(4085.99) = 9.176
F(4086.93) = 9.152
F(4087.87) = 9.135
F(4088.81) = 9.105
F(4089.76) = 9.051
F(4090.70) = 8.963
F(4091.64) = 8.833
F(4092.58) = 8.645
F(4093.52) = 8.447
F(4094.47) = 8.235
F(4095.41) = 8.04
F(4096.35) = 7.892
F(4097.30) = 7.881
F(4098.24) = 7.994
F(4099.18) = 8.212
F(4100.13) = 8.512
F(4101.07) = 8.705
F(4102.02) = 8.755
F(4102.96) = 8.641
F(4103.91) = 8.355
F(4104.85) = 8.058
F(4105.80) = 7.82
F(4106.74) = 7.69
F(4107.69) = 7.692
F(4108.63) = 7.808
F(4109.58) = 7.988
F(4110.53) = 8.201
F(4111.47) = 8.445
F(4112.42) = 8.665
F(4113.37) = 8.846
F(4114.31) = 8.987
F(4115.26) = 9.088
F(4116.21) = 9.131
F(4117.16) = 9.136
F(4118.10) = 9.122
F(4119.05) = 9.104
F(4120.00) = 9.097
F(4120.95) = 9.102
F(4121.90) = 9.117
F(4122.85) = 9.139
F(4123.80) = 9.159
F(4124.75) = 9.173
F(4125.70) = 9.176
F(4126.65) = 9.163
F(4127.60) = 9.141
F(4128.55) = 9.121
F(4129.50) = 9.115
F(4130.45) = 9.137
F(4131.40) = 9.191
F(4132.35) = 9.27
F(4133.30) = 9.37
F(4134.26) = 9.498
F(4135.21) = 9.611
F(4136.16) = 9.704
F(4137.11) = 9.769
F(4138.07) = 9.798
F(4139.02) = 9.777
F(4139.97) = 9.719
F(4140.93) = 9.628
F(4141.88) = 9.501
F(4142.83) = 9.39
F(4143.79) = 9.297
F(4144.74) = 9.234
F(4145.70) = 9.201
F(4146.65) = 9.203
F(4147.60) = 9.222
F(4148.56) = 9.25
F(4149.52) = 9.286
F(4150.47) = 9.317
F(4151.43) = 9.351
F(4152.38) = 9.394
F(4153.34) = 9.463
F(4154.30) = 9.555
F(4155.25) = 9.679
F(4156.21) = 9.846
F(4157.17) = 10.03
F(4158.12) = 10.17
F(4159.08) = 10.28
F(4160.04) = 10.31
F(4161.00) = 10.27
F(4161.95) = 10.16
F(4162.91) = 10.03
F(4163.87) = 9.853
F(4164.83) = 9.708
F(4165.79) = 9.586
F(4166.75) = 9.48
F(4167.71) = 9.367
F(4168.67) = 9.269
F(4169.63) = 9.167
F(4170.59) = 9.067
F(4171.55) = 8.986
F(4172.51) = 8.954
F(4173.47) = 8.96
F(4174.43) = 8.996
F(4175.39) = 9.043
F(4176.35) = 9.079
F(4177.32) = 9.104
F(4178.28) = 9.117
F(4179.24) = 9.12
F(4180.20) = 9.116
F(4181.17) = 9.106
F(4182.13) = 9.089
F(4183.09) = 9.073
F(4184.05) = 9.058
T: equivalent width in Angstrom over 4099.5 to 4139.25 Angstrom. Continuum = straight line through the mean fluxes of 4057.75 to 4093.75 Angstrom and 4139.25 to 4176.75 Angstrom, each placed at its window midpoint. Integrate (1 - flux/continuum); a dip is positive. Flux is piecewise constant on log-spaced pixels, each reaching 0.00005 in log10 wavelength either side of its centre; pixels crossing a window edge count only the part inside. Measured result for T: 2.21 Angstrom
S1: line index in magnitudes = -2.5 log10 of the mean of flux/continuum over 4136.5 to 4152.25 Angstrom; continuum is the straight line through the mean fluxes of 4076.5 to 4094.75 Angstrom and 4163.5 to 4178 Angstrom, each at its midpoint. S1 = -0.03 mag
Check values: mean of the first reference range 9.09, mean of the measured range 9.44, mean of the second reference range 9.23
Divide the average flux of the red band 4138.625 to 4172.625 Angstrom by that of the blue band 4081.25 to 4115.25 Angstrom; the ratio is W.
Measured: 1.1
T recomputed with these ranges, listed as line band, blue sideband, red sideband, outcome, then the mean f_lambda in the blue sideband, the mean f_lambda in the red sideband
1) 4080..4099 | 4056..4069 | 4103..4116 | 0.15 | 9.65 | 8.31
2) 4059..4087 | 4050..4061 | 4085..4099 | -0.90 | 9.64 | 8.63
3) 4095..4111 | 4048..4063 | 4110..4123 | 1.68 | 9.63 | 8.93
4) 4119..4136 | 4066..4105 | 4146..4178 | 0.09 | 8.99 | 9.49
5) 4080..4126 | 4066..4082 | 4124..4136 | 3.04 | 9.42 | 9.26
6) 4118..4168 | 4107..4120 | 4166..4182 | -3.45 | 8.63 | 9.13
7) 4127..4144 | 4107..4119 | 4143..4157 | -0.69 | 8.6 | 9.39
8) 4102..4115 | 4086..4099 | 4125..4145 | 0.90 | 8.58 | 9.41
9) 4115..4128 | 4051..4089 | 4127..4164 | 0.55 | 9.47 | 9.57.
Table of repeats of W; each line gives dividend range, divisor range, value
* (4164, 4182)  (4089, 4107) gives 1.10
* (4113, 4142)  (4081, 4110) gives 1.09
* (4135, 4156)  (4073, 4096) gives 1.05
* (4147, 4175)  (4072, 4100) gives 1.07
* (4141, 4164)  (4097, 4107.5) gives 1.17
